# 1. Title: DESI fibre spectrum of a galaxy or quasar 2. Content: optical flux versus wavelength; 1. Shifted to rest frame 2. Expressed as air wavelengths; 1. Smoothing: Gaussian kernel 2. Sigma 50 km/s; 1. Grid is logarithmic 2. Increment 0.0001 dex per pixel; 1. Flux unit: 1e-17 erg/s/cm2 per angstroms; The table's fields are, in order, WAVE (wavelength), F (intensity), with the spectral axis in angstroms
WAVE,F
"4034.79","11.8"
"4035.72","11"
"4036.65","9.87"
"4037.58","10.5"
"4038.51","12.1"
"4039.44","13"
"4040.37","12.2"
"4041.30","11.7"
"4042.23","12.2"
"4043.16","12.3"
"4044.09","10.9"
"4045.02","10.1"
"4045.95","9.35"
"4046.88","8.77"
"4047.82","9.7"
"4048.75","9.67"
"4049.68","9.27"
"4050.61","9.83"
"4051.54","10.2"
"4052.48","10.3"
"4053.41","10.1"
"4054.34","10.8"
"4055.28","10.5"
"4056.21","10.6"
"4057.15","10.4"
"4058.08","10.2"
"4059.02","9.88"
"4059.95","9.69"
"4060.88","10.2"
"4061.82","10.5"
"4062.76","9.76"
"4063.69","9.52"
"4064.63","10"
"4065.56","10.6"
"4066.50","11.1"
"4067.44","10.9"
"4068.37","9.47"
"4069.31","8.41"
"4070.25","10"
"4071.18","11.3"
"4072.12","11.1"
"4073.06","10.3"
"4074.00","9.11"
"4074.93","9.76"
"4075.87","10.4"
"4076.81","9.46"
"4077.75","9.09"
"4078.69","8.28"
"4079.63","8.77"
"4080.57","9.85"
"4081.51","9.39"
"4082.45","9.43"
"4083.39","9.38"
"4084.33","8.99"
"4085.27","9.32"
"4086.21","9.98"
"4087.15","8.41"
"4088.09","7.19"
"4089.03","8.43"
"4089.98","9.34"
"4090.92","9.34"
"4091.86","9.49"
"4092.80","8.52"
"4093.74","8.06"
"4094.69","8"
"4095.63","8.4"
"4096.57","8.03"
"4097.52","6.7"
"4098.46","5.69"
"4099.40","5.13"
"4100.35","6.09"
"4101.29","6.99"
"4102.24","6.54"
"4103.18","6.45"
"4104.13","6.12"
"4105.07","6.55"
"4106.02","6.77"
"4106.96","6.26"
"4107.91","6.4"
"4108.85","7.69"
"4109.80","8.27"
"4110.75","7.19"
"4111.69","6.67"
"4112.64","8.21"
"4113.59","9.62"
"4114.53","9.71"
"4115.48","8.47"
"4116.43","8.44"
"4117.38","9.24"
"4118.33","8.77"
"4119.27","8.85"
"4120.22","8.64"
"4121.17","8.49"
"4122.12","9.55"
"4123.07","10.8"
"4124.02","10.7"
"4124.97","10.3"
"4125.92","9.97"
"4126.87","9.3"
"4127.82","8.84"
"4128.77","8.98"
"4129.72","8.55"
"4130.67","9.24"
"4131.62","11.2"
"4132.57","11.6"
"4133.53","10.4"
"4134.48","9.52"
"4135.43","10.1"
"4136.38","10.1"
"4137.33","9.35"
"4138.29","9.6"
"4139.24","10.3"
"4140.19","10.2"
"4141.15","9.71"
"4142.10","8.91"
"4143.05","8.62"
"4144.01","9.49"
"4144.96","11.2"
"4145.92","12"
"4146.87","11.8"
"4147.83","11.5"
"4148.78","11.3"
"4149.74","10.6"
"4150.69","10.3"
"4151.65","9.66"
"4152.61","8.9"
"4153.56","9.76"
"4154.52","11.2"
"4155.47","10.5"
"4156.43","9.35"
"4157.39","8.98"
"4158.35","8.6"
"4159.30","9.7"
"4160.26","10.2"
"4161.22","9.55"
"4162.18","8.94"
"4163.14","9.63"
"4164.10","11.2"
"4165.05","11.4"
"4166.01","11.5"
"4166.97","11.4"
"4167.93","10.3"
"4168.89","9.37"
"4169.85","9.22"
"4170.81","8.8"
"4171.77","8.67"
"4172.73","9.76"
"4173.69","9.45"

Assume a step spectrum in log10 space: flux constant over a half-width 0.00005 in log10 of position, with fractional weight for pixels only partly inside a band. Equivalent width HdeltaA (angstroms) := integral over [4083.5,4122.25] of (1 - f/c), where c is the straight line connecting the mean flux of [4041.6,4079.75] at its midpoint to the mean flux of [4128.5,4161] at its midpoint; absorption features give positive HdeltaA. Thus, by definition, 8.2 angstroms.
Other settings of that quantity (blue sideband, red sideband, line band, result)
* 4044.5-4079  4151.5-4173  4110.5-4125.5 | 1.4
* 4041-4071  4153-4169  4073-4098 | 3.1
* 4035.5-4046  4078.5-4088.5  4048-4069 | 0.5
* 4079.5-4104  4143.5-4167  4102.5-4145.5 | 1.4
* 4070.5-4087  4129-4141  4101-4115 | 3.6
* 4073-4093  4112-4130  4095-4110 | 4.0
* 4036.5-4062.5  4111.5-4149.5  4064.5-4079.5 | 0.6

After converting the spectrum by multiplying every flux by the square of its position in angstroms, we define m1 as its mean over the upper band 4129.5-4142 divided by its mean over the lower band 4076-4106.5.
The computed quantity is 1.3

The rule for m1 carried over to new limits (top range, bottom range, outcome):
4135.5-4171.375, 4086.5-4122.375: 1.32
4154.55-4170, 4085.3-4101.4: 1.31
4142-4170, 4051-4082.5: 1.07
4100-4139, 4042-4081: 0.89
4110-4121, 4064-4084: 0.89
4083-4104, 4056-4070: 0.80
